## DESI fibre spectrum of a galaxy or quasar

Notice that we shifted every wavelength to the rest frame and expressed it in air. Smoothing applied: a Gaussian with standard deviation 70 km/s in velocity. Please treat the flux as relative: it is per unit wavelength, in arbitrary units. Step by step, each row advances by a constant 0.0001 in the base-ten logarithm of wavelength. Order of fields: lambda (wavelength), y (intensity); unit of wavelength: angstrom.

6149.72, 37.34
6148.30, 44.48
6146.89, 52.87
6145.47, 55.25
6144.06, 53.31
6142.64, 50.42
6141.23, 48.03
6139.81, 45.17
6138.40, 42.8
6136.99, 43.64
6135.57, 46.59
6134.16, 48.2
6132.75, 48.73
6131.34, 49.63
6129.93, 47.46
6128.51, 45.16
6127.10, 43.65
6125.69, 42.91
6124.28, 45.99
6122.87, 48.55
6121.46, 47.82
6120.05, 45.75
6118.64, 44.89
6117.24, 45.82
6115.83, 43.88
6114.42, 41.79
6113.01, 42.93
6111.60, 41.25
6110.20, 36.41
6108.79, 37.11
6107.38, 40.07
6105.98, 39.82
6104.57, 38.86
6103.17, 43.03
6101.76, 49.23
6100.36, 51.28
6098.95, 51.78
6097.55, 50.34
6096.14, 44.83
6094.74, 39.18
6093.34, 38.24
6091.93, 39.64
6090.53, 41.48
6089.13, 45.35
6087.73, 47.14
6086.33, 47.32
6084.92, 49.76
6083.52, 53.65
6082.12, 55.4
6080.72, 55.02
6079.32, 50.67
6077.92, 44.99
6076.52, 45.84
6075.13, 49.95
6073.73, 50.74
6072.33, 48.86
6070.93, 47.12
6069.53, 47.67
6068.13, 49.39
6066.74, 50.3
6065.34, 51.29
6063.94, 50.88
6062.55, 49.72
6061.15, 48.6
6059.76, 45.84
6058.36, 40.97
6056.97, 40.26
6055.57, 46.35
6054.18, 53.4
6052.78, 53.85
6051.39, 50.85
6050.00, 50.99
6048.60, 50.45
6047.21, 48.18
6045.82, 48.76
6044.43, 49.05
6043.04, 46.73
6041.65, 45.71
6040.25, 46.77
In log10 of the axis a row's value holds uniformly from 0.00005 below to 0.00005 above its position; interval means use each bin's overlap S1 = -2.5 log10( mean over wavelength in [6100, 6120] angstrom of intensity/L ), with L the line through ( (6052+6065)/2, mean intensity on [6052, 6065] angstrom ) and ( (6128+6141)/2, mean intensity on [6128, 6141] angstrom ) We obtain 0.11 mag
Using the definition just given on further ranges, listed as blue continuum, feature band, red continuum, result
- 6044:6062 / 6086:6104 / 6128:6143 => 0.054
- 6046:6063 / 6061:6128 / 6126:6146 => 0.041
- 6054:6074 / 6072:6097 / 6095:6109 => -0.021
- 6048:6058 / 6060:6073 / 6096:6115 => -0.034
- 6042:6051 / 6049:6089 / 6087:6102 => -0.043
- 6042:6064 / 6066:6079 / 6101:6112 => -0.065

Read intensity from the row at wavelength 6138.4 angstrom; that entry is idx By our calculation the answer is 42.8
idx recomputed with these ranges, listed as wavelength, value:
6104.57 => 38.86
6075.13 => 49.95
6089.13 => 45.35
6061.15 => 48.6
